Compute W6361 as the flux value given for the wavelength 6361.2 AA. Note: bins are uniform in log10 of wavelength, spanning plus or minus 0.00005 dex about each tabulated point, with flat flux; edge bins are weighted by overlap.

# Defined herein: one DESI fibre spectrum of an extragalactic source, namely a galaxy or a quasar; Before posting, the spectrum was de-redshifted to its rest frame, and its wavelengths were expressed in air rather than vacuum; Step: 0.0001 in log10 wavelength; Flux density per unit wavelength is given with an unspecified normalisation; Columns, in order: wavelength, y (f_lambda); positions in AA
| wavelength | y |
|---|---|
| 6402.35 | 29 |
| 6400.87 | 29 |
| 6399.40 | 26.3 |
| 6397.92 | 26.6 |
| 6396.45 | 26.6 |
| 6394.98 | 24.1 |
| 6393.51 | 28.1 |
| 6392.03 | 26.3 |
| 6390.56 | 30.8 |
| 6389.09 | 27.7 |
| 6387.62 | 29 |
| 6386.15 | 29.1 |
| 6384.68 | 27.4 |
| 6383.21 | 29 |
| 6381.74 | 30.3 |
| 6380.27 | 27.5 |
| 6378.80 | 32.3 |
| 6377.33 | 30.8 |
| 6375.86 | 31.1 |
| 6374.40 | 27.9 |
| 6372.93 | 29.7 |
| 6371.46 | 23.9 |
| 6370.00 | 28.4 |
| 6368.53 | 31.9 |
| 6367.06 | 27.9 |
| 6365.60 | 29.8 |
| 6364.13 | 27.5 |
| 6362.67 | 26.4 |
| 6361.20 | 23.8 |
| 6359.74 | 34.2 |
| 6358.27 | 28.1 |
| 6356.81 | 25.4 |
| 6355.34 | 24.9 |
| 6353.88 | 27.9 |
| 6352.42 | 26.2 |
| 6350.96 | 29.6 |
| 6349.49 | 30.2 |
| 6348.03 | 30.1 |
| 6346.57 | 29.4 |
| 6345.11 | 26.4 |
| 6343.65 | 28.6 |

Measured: 23.8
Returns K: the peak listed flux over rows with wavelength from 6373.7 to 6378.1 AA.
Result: 31.1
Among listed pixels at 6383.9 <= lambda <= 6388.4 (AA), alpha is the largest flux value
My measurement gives 29.1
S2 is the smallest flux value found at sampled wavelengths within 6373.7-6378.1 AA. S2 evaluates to 27.9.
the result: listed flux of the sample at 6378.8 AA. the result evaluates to 32.3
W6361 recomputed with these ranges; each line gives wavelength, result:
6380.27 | 27.5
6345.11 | 26.4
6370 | 28.4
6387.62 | 29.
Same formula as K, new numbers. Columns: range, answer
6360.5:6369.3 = 31.9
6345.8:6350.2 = 30.2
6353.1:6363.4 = 34.2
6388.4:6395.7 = 30.8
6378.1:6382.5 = 32.3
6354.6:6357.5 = 25.4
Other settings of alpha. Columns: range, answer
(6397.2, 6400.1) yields 26.6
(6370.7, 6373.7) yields 29.7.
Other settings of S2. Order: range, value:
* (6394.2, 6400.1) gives 24.1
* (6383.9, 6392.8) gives 26.3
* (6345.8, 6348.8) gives 29.4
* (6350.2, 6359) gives 24.9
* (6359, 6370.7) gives 23.8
